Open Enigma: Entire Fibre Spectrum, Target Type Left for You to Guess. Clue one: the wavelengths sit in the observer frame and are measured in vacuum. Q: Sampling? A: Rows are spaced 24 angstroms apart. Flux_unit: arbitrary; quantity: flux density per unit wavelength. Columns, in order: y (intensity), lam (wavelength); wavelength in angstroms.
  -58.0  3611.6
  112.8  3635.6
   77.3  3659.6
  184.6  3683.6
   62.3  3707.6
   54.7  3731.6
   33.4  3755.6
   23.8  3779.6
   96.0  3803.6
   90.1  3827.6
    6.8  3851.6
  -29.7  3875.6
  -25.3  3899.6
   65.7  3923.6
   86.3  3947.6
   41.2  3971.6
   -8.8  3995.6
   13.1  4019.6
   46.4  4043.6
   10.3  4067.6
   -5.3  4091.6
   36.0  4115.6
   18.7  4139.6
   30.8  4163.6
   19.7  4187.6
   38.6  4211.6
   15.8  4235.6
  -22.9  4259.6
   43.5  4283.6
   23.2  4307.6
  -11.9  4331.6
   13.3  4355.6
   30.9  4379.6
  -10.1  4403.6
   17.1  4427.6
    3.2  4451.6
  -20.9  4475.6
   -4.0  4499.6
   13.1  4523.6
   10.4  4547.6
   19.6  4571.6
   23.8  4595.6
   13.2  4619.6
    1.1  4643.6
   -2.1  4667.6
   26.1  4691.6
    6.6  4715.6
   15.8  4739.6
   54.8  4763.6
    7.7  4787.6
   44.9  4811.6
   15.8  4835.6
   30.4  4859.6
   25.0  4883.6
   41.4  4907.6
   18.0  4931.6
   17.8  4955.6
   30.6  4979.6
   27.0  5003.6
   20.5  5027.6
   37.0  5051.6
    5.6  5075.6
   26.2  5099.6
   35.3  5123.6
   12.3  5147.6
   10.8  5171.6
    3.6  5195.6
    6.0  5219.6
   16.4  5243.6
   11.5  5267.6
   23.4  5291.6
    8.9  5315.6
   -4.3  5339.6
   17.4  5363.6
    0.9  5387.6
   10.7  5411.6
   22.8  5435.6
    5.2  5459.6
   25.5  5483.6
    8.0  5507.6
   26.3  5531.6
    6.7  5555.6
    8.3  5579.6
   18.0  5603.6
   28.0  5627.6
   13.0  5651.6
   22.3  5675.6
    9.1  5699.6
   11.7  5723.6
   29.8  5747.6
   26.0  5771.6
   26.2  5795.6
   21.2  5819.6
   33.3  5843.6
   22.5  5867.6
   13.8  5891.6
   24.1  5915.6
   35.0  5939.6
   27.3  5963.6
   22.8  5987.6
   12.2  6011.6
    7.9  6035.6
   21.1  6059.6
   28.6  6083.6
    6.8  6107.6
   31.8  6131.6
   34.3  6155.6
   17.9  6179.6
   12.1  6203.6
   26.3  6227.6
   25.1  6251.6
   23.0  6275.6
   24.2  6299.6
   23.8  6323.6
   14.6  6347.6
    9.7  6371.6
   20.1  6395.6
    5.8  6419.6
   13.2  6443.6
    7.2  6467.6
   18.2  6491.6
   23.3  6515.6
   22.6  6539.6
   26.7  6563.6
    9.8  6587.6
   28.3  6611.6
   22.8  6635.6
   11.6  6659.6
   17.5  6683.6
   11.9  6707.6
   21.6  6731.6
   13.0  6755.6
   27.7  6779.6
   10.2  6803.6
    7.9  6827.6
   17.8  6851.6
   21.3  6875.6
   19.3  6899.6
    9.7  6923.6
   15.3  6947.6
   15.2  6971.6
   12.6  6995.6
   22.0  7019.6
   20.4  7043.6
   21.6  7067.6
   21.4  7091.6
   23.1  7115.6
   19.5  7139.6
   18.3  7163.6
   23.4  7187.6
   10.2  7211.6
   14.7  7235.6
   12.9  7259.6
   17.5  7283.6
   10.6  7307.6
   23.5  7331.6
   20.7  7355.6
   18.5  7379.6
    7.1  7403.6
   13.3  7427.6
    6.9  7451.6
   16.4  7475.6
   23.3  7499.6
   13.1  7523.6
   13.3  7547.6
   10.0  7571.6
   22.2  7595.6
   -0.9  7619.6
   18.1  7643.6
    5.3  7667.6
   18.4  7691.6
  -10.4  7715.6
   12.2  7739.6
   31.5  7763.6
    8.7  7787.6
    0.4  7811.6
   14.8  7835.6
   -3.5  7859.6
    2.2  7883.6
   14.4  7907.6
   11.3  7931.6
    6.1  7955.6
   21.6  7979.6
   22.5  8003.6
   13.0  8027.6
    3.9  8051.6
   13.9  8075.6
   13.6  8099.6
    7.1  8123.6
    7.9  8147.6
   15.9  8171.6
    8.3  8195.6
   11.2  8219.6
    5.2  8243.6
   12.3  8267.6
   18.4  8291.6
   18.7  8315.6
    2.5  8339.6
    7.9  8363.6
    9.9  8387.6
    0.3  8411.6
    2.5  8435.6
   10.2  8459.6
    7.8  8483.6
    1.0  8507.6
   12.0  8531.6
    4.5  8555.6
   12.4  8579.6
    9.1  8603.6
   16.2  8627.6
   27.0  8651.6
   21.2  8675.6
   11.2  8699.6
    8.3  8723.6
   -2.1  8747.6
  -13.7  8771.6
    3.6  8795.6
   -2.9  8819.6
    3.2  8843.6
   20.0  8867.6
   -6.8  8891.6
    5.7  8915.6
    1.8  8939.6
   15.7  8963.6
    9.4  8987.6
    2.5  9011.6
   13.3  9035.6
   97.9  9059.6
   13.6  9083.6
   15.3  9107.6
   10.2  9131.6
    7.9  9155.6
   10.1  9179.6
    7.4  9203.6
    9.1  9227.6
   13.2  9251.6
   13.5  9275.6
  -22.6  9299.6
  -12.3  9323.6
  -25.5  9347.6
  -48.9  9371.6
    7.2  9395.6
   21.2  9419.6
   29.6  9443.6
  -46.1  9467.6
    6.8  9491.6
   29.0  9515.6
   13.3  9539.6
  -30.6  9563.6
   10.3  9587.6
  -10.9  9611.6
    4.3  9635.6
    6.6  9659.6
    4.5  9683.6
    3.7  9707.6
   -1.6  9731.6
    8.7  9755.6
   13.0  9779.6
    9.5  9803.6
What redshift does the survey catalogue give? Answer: 1.431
